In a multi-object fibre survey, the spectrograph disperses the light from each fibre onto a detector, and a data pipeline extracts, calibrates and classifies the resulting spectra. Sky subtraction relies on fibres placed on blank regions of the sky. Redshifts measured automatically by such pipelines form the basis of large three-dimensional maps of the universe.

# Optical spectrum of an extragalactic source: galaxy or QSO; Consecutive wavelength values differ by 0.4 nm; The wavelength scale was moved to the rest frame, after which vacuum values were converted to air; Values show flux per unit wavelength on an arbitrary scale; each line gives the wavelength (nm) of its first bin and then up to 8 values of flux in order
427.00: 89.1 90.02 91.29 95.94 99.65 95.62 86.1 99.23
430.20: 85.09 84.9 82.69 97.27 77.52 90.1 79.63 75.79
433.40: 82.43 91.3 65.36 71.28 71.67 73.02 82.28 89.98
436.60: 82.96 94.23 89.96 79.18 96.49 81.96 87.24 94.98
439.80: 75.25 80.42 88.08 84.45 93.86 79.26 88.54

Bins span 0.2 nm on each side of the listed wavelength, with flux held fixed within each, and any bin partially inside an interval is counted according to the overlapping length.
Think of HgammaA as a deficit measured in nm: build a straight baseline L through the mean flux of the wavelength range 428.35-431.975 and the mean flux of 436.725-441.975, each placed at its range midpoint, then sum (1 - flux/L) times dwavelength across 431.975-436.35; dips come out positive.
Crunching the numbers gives 0.46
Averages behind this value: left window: 90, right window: 86.5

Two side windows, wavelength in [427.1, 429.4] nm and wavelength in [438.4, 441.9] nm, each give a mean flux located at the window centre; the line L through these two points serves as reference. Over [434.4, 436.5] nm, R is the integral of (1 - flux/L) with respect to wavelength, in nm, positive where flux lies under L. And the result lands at 0.251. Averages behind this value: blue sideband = 93.5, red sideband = 85.2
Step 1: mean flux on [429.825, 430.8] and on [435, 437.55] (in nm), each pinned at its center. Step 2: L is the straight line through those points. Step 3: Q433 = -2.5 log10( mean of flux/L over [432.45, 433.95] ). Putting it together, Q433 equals 0.05 mag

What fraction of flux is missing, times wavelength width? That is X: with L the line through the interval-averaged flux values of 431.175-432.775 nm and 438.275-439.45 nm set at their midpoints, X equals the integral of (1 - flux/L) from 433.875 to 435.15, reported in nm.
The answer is 0.226 nm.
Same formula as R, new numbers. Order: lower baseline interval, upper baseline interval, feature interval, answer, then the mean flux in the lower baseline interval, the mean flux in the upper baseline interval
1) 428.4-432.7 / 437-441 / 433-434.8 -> 0.22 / 89.1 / 86.3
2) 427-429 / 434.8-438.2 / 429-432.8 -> 0.13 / 93.9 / 83.7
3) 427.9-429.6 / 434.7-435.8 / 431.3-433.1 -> -0.01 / 94.1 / 74.1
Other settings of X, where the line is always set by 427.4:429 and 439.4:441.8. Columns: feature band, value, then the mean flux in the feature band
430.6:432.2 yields 0.11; 86.2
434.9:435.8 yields 0.15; 74.6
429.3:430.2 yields 0.02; 91.7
